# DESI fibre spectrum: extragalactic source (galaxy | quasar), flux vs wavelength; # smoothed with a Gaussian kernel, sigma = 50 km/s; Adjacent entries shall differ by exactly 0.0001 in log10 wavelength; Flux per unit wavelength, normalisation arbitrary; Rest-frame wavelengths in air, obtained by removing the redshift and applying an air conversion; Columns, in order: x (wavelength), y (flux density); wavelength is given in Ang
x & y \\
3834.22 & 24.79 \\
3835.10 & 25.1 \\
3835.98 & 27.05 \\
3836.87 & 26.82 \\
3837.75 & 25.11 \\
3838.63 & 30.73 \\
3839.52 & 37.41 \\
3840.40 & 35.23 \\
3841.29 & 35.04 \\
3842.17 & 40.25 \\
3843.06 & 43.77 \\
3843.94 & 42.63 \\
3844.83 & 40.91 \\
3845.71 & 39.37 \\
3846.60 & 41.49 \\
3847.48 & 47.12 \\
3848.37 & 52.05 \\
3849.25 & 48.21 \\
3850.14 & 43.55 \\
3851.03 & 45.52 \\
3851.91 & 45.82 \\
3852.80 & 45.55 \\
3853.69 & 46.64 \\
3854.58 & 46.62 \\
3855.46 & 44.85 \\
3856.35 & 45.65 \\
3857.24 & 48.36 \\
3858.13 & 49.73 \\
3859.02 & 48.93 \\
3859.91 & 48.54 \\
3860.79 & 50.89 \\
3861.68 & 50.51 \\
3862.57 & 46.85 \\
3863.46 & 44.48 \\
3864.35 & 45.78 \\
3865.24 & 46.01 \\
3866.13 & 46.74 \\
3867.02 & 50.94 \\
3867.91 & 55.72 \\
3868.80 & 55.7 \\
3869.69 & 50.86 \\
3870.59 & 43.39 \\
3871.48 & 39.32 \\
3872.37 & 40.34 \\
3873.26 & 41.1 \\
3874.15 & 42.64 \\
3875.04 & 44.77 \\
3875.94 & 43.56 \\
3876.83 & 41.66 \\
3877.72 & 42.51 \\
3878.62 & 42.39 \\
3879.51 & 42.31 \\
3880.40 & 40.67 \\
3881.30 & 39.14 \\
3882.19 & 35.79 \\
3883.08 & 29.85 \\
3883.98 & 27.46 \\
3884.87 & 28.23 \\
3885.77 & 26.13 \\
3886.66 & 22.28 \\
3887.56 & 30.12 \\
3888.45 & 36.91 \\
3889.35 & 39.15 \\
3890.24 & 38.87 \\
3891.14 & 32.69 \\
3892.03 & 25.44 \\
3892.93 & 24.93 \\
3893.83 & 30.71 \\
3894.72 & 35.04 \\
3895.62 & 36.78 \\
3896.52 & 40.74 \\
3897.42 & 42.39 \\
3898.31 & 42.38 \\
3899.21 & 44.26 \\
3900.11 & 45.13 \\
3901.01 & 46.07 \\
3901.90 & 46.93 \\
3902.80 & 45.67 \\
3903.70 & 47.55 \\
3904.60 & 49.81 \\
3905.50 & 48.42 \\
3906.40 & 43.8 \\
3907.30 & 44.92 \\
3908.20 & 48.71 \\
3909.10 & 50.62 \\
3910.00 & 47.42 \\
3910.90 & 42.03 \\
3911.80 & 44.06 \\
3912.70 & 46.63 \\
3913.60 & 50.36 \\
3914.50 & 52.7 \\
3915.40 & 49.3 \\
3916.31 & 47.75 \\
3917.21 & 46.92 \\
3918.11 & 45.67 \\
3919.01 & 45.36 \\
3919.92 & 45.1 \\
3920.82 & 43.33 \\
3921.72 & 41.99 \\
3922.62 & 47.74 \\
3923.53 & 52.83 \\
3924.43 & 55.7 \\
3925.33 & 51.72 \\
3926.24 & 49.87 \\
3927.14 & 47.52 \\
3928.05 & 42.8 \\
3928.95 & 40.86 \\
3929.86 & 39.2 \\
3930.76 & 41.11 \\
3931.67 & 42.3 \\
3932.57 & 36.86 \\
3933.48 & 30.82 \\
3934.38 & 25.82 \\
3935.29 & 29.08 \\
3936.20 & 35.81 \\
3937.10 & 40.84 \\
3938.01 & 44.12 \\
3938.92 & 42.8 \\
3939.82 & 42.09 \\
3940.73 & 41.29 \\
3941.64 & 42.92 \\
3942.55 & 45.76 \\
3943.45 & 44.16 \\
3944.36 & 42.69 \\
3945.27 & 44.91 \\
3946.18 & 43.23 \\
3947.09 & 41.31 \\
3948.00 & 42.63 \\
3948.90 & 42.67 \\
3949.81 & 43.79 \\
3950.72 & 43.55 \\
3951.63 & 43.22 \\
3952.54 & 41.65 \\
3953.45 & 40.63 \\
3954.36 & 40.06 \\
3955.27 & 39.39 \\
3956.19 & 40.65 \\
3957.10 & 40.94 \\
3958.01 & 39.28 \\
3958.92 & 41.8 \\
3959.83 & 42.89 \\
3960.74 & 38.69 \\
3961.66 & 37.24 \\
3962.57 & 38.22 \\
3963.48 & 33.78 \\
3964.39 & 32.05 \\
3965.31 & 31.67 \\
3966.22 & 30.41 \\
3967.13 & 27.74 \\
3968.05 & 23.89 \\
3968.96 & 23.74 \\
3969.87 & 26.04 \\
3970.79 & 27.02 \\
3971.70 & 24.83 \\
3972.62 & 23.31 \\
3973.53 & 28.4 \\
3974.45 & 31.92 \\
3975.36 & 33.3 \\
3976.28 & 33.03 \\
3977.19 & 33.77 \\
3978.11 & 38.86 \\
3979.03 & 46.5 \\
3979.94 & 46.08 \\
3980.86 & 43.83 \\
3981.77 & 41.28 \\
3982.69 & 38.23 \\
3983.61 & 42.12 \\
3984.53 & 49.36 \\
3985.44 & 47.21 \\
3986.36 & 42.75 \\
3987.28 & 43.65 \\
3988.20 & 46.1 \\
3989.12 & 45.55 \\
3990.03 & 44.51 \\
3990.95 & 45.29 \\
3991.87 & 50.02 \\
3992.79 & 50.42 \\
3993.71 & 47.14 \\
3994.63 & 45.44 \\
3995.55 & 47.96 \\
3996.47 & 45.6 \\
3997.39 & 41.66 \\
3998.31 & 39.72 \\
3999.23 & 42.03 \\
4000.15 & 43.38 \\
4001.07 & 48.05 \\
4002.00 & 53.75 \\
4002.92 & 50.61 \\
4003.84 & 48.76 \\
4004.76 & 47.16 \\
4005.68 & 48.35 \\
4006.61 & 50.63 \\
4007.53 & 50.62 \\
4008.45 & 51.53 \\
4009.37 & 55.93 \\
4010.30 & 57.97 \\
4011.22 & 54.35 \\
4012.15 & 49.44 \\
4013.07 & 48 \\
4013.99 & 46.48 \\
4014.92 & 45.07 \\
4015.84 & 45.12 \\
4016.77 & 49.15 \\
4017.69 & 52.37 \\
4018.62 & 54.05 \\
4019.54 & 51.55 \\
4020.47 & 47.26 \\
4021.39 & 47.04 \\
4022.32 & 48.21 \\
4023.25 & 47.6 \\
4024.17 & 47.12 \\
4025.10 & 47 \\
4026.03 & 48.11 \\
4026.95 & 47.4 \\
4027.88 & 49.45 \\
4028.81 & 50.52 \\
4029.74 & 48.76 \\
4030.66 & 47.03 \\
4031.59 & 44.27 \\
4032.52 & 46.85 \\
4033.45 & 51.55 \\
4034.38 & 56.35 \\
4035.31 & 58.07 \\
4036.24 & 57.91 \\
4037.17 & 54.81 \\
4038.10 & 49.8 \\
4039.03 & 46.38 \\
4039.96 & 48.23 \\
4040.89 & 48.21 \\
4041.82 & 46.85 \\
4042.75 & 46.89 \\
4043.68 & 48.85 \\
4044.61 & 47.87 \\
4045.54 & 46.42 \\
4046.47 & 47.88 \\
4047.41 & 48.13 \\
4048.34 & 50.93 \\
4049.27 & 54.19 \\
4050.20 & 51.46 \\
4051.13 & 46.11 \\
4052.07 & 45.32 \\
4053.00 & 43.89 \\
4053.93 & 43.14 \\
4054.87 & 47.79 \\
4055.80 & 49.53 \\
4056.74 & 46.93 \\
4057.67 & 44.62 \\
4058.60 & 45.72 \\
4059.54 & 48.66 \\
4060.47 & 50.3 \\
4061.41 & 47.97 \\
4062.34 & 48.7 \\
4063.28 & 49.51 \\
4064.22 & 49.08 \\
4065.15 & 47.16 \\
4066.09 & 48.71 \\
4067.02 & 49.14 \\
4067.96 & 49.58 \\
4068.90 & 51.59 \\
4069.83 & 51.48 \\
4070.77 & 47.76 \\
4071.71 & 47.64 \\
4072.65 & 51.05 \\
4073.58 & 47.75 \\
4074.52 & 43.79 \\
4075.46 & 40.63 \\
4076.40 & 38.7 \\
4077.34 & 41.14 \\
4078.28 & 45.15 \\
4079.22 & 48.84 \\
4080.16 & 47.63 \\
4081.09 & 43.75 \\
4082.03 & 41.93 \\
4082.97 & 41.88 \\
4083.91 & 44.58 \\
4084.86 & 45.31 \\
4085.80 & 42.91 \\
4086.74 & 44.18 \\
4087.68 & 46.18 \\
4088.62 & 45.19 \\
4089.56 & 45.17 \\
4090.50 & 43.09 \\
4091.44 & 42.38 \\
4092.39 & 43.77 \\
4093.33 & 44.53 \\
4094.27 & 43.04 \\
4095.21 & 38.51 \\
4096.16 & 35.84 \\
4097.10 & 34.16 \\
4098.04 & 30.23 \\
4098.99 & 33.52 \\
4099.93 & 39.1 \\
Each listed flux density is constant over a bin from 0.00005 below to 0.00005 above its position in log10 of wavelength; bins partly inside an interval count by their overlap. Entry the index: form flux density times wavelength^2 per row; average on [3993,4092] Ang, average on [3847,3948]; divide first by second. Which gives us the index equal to 1.20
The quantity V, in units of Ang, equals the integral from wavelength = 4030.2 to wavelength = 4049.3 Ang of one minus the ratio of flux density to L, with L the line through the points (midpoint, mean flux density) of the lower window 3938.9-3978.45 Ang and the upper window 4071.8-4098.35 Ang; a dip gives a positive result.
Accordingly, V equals -4.2 Ang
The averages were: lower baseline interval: 37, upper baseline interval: 43.1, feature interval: 49.8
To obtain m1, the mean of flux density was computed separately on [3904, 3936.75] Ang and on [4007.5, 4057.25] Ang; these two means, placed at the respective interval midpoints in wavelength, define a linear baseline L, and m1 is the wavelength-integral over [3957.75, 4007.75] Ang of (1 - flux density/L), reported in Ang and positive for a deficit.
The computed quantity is 7.4 Ang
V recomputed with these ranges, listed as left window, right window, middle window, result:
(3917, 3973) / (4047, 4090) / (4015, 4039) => -2.92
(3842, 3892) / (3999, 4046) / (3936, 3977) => 8.06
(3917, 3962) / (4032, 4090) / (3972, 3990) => 1.79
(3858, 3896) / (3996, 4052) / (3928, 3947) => 1.72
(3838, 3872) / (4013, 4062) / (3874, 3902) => 5.42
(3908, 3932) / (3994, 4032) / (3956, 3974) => 5.68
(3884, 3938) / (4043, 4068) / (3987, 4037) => -2.87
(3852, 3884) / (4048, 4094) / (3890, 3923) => 1.21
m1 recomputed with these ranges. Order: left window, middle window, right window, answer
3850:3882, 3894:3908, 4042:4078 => 0.7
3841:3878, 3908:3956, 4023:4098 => 2.6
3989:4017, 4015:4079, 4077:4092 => -3.1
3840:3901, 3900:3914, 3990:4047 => -1.1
